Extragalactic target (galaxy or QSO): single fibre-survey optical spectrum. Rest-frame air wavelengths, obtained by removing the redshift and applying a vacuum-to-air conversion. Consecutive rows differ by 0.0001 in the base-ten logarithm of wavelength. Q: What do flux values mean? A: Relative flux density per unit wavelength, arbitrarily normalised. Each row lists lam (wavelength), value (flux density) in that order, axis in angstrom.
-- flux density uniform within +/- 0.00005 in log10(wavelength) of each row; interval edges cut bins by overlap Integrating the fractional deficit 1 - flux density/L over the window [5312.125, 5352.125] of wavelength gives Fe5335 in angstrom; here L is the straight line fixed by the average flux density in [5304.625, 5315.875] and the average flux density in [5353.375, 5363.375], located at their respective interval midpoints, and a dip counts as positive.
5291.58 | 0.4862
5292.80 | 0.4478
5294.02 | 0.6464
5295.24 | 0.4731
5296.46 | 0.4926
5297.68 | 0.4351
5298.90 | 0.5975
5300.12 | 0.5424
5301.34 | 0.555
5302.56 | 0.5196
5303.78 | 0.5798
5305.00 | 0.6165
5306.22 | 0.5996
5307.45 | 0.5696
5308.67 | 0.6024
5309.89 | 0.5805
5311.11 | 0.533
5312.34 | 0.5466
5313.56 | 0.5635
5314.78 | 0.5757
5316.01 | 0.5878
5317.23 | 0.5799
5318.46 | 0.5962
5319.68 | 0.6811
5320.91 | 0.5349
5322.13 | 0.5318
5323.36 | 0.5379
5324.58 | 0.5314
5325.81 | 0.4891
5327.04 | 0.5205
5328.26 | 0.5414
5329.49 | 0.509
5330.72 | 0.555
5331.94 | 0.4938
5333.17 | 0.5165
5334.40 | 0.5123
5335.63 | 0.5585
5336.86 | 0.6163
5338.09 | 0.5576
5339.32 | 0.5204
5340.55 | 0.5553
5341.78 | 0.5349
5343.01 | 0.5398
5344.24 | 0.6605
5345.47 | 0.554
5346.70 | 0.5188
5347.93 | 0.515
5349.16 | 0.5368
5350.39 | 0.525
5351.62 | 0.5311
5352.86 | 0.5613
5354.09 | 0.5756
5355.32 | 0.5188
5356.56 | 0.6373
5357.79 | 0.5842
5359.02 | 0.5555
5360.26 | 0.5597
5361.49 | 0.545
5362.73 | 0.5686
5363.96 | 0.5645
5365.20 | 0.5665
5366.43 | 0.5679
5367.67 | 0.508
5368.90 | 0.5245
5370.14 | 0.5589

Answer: 1.6 angstrom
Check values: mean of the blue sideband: 0.576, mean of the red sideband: 0.568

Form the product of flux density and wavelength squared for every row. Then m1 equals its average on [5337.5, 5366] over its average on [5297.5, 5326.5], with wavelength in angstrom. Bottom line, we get 1.00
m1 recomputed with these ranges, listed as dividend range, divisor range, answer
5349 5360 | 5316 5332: 1.03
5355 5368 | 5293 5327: 1.03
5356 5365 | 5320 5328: 1.09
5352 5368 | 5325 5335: 1.10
